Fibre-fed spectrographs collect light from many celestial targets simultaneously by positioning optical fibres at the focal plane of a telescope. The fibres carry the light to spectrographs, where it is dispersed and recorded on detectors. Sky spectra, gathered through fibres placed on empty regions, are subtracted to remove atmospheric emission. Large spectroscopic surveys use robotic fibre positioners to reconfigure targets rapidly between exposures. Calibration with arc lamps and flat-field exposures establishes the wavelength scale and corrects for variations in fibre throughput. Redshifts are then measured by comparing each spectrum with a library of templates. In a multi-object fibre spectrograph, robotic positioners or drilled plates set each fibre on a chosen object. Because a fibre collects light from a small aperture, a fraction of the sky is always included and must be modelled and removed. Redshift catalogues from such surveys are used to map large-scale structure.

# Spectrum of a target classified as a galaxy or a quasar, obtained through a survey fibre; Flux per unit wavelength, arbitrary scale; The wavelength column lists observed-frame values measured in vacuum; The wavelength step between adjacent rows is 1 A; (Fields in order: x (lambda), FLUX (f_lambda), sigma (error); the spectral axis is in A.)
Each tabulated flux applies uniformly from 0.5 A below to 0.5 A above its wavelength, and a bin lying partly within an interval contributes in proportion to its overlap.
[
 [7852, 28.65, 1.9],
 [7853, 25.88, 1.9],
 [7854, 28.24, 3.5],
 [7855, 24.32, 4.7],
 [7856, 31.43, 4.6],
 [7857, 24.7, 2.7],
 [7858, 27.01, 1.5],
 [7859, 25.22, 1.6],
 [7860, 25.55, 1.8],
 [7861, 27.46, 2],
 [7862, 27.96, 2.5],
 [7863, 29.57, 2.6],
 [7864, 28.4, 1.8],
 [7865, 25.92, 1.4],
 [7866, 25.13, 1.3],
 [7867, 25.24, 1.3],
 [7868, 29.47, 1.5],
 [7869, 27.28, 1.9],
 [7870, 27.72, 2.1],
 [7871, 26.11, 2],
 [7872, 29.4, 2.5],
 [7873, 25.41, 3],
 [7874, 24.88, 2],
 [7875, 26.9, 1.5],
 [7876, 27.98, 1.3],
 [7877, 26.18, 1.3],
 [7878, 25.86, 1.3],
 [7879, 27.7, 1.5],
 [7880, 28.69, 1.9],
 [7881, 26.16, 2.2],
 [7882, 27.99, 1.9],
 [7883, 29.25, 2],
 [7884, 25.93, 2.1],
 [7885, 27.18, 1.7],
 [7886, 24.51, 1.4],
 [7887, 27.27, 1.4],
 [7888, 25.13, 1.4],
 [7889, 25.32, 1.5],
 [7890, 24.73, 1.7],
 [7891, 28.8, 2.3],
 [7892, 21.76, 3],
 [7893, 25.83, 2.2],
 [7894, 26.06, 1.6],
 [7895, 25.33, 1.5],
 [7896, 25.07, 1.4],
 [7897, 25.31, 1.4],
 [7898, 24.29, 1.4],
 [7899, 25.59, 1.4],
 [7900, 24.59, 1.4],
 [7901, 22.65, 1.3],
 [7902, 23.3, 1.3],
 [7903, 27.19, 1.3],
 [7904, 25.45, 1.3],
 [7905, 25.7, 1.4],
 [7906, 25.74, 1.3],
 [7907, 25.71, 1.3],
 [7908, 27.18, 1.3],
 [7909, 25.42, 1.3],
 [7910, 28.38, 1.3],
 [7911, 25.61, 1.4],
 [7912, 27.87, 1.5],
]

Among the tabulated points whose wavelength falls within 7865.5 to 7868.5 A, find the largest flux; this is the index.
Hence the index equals 29.47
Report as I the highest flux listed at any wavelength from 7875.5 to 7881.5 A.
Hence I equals 28.69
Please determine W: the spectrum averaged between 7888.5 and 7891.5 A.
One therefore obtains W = 26.3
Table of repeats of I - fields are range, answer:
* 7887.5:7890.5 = 25.32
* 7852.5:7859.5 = 31.43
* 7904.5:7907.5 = 25.74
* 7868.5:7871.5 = 27.72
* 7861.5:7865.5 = 29.57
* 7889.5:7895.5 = 28.8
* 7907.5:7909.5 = 27.18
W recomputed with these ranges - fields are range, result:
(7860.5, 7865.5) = 27.9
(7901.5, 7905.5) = 25.4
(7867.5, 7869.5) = 28.4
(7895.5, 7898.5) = 24.9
